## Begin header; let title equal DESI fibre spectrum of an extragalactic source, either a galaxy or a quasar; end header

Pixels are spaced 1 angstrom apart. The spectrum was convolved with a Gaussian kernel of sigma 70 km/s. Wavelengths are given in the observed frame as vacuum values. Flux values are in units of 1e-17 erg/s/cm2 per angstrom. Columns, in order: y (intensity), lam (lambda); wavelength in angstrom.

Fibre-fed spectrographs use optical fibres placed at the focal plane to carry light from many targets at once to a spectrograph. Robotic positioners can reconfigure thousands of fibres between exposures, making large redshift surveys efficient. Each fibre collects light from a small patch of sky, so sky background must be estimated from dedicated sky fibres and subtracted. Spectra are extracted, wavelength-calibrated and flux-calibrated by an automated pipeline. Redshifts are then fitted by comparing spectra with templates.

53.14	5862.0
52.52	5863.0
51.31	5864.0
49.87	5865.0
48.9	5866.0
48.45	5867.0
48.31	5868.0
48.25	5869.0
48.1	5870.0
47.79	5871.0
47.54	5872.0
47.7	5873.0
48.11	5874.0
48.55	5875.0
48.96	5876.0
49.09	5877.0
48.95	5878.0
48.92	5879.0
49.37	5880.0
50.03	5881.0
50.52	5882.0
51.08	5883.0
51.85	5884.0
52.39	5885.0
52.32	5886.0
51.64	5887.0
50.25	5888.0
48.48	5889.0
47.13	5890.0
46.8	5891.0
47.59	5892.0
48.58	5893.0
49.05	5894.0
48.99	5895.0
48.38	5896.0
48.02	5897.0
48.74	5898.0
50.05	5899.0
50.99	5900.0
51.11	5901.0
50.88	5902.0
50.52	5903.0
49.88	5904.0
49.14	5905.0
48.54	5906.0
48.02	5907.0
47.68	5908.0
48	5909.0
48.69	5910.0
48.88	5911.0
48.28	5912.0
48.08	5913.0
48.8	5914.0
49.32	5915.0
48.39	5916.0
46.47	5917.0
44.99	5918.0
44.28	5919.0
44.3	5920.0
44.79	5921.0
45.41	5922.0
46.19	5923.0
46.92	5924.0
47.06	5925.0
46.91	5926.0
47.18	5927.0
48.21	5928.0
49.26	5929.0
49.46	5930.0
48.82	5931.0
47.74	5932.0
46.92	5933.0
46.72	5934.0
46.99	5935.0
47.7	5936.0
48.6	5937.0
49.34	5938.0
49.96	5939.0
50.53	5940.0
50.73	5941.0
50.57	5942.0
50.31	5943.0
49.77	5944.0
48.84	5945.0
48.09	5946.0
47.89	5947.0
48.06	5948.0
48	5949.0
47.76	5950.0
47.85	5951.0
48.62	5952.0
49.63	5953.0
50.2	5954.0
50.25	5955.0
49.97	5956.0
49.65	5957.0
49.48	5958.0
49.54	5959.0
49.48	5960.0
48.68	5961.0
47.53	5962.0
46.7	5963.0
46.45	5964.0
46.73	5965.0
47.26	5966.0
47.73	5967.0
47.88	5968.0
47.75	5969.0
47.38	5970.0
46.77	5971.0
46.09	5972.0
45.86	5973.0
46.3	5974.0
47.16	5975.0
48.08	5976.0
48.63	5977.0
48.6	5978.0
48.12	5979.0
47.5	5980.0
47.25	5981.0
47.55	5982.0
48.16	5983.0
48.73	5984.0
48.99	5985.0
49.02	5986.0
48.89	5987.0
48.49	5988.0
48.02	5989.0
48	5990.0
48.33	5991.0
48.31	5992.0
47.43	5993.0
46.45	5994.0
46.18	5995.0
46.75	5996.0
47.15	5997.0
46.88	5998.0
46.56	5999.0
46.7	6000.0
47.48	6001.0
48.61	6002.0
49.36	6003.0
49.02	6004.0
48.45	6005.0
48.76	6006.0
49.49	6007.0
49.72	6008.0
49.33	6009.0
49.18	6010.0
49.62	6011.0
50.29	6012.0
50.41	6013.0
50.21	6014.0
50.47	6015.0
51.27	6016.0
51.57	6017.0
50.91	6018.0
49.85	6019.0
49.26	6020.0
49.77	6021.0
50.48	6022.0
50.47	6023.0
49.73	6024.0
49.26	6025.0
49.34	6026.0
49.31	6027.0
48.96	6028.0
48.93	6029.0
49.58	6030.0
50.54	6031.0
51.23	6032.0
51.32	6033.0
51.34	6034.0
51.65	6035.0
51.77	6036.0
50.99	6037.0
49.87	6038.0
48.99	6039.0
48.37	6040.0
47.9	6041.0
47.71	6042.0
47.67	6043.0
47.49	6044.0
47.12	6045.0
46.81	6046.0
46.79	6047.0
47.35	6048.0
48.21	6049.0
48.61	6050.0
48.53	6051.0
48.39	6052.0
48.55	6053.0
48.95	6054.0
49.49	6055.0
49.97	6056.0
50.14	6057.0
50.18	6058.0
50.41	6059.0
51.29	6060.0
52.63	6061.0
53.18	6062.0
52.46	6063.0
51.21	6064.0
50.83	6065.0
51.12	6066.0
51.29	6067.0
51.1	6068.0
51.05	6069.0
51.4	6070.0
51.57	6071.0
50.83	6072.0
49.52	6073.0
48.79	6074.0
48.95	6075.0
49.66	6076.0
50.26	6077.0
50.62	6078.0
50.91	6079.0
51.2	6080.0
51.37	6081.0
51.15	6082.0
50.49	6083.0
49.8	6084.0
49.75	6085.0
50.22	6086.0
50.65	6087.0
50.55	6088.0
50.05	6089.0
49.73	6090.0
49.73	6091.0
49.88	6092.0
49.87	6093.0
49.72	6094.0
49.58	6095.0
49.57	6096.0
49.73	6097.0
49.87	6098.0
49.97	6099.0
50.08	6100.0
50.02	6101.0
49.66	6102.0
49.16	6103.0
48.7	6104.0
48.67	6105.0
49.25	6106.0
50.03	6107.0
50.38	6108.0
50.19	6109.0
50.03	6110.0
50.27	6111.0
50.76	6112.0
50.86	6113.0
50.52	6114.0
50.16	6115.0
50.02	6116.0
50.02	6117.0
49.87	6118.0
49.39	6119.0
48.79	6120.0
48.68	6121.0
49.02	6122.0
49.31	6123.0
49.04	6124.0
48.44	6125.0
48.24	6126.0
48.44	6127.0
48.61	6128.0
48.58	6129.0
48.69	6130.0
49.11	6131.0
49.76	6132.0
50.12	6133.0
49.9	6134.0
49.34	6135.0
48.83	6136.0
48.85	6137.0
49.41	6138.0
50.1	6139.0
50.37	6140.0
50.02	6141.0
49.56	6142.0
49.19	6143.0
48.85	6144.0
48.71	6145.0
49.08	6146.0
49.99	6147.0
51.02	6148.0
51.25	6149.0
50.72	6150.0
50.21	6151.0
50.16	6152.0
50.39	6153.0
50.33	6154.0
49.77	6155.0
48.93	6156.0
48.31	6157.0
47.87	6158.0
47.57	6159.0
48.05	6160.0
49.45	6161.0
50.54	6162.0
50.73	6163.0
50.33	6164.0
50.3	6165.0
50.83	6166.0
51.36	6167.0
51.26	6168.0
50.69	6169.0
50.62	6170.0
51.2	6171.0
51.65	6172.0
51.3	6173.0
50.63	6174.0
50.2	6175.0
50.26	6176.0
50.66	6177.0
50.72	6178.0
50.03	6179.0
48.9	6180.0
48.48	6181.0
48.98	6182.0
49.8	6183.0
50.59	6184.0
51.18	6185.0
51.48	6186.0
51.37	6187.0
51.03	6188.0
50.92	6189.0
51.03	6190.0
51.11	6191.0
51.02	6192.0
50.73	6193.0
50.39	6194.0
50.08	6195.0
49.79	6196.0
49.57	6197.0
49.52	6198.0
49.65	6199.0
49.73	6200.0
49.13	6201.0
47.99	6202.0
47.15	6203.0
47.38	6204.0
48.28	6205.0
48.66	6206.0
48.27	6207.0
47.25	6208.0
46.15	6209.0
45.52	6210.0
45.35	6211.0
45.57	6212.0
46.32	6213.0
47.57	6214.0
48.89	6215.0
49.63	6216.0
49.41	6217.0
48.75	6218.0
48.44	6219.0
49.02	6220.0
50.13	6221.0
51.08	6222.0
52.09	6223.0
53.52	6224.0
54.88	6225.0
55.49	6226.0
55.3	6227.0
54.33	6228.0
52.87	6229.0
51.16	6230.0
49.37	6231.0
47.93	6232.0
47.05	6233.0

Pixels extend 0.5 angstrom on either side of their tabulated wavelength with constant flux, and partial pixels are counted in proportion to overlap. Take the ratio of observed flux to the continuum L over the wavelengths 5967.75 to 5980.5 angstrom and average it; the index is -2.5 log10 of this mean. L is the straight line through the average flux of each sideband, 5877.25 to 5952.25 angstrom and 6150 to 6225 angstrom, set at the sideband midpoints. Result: 0.03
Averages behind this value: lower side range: 48.6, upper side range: 49.7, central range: 47.4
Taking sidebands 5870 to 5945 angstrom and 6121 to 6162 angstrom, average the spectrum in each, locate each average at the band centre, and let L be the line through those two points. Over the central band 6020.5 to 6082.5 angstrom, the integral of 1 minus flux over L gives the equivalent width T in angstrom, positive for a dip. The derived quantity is -1.1 angstrom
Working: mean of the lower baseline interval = 48.6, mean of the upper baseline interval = 49.3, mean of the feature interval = 49.9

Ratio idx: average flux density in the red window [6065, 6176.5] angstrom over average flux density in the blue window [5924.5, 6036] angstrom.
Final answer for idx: 1.03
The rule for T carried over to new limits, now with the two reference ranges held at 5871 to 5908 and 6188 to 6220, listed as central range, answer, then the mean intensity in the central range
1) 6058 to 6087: -1.08 angstrom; 50.8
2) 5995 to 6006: 0.33 angstrom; 47.7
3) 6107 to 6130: -0.29 angstrom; 49.5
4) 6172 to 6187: -0.47 angstrom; 50.3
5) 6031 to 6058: -0.03 angstrom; 49.1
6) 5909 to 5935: 1.05 angstrom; 47.3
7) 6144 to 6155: -0.29 angstrom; 50.1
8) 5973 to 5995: 0.56 angstrom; 47.9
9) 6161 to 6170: -0.35 angstrom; 50.7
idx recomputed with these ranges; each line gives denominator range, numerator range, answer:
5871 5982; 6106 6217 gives 1.02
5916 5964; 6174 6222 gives 1.02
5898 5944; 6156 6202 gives 1.04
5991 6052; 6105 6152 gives 1.01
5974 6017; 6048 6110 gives 1.03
